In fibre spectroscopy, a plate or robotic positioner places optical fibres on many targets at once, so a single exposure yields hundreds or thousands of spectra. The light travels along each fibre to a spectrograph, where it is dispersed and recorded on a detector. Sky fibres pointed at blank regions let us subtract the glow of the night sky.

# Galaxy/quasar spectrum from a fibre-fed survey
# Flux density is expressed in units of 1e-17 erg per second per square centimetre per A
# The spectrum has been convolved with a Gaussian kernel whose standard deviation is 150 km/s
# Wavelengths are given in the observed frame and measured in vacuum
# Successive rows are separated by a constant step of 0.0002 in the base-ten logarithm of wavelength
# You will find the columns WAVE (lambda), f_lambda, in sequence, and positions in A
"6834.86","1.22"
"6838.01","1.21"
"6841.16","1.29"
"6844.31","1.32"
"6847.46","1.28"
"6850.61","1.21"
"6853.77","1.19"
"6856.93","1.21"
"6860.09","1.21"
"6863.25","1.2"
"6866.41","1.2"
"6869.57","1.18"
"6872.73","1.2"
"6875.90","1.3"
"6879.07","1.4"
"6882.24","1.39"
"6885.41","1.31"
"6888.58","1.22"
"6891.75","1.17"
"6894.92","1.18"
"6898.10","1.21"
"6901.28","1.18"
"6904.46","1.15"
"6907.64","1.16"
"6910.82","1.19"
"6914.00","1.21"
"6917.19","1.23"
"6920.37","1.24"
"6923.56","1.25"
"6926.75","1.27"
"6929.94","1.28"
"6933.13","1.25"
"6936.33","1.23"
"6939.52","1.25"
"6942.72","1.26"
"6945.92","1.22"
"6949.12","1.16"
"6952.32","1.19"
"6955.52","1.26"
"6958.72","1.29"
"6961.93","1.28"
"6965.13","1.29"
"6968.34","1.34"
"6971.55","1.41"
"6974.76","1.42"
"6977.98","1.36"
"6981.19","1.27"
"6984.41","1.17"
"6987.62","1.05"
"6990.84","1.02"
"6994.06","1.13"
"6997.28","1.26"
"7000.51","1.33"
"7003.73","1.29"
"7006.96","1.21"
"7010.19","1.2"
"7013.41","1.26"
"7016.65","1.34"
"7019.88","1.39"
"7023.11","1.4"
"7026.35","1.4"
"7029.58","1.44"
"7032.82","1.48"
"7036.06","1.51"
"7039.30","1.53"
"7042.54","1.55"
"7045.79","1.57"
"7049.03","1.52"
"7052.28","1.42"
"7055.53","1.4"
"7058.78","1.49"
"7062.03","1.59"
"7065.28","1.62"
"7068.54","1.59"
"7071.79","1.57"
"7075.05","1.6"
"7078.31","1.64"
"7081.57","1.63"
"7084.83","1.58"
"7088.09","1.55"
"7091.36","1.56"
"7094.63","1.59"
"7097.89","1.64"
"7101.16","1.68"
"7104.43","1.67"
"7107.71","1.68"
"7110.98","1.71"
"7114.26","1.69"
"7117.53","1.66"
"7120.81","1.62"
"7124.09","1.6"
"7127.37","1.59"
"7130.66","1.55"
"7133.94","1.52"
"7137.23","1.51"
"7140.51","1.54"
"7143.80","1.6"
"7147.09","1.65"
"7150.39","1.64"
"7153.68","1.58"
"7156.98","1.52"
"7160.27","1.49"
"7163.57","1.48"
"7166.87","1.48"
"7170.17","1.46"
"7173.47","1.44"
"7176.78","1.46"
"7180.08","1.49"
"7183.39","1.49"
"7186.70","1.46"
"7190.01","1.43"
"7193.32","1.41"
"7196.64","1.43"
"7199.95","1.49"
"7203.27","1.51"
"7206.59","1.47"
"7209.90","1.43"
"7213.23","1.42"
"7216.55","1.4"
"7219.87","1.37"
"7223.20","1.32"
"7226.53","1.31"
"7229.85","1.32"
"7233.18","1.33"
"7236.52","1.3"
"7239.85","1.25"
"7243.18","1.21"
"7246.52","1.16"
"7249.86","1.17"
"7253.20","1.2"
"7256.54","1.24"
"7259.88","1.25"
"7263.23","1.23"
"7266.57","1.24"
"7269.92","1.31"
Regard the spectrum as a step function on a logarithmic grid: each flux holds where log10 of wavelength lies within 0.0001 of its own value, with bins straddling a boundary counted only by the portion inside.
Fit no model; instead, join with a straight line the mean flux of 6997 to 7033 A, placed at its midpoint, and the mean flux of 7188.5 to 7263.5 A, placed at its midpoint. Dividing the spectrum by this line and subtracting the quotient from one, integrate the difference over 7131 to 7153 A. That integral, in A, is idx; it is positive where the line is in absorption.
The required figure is -4.0 A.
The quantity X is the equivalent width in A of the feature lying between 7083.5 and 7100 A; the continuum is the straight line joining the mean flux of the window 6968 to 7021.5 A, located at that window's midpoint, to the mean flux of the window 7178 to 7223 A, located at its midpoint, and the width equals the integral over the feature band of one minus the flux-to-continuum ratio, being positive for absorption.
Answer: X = -3.0 A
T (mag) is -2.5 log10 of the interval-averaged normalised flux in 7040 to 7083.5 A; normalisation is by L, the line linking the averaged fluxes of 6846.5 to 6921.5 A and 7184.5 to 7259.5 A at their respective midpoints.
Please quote -0.20 mag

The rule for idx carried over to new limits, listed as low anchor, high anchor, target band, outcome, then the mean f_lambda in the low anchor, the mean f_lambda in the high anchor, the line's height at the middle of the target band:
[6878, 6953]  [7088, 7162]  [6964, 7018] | 4.3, 1.23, 1.6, 1.37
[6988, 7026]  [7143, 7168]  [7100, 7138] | -3.7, 1.26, 1.55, 1.48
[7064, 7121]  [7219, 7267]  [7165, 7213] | -2.4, 1.63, 1.26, 1.39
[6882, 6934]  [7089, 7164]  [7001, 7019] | 1.7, 1.22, 1.6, 1.4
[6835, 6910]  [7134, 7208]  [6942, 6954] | 0.9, 1.23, 1.5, 1.3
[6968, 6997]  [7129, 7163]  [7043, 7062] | -1.6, 1.24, 1.56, 1.37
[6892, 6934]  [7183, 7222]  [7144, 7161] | -2.2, 1.21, 1.44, 1.4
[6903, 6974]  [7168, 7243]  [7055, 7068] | -2.2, 1.25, 1.41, 1.32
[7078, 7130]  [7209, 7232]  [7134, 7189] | -0.7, 1.63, 1.36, 1.5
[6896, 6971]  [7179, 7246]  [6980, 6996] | 1.8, 1.24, 1.39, 1.27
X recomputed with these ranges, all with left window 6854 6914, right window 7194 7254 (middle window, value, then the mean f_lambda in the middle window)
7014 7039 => -2.9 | 1.42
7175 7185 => -1.2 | 1.48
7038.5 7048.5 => -2.1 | 1.55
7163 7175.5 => -1.3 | 1.46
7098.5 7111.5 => -3.8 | 1.68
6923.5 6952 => 0.1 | 1.24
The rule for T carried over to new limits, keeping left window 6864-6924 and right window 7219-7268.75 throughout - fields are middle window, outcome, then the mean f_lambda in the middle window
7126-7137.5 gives -0.23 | 1.54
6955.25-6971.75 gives -0.06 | 1.31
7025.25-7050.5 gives -0.21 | 1.5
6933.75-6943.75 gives -0.01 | 1.25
